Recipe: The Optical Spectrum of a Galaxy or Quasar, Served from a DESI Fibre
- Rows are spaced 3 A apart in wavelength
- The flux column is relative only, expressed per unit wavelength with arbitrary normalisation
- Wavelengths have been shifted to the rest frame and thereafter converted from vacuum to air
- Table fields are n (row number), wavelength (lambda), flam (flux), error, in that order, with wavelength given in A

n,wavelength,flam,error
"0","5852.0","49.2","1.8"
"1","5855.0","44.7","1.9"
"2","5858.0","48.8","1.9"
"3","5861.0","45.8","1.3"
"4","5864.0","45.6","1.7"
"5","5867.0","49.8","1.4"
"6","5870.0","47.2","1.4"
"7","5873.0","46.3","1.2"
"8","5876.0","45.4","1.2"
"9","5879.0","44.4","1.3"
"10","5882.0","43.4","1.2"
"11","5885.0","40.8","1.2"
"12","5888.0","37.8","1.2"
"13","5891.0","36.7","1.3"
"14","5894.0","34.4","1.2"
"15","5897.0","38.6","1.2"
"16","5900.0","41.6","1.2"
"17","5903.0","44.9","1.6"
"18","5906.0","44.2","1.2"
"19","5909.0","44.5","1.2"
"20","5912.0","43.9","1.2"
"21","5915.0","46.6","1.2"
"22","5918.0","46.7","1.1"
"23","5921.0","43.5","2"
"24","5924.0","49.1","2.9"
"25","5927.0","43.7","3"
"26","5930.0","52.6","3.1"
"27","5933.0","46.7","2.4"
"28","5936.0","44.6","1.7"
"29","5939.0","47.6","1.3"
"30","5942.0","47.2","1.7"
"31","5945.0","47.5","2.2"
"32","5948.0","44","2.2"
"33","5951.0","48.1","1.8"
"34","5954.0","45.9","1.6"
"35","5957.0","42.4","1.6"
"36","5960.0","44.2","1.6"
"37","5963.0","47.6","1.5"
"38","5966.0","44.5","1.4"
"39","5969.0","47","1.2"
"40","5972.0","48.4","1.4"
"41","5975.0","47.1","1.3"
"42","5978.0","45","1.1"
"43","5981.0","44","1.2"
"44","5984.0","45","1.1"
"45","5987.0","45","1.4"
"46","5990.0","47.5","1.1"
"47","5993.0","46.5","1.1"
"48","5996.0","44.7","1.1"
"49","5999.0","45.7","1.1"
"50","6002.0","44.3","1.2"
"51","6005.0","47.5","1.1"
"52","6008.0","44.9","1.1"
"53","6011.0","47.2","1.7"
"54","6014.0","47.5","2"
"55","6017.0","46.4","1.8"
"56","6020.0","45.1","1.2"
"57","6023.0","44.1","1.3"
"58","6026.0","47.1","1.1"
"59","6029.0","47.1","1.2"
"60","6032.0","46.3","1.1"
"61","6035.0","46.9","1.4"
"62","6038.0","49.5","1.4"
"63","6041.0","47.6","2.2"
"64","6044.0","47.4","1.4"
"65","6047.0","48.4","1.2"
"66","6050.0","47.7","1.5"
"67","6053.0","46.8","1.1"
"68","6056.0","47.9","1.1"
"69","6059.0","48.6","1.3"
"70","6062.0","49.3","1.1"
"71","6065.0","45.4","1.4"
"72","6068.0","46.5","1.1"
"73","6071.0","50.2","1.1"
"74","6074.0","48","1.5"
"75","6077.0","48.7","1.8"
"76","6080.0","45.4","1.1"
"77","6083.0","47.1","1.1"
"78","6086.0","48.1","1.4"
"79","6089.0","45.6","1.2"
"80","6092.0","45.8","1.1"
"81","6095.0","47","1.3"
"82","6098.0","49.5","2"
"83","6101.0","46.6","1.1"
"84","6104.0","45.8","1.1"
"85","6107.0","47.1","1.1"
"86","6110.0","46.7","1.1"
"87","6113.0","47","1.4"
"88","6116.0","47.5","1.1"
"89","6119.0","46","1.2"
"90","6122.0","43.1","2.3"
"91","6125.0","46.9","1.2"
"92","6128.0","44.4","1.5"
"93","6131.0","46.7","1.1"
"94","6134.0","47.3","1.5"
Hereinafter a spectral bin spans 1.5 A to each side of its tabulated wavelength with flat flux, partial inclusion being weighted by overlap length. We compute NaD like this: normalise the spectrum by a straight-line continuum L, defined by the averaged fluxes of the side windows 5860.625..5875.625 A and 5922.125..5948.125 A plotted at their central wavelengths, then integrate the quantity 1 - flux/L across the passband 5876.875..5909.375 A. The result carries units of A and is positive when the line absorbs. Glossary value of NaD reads 4.1 A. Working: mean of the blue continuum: 46.9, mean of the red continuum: 47.1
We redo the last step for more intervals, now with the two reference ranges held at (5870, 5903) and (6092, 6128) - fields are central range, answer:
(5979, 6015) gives -1.5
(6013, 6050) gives -1.9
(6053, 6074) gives -1.1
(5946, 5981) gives -2.1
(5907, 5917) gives -0.7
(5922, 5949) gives -2.8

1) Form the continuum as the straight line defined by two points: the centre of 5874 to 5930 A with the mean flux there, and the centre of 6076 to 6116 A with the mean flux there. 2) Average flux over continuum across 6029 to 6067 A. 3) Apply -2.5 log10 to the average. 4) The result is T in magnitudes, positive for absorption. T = -0.038 mag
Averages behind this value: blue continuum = 43.1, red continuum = 47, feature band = 47.6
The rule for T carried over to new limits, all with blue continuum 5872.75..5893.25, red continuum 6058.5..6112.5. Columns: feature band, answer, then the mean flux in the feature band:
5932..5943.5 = -0.08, 46.5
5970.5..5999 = -0.04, 45.9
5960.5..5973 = -0.06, 46.6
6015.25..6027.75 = -0.01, 45.7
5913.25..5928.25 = -0.08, 45.9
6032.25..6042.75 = -0.04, 47.8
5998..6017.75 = -0.03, 46.2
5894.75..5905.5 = 0.02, 41.4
